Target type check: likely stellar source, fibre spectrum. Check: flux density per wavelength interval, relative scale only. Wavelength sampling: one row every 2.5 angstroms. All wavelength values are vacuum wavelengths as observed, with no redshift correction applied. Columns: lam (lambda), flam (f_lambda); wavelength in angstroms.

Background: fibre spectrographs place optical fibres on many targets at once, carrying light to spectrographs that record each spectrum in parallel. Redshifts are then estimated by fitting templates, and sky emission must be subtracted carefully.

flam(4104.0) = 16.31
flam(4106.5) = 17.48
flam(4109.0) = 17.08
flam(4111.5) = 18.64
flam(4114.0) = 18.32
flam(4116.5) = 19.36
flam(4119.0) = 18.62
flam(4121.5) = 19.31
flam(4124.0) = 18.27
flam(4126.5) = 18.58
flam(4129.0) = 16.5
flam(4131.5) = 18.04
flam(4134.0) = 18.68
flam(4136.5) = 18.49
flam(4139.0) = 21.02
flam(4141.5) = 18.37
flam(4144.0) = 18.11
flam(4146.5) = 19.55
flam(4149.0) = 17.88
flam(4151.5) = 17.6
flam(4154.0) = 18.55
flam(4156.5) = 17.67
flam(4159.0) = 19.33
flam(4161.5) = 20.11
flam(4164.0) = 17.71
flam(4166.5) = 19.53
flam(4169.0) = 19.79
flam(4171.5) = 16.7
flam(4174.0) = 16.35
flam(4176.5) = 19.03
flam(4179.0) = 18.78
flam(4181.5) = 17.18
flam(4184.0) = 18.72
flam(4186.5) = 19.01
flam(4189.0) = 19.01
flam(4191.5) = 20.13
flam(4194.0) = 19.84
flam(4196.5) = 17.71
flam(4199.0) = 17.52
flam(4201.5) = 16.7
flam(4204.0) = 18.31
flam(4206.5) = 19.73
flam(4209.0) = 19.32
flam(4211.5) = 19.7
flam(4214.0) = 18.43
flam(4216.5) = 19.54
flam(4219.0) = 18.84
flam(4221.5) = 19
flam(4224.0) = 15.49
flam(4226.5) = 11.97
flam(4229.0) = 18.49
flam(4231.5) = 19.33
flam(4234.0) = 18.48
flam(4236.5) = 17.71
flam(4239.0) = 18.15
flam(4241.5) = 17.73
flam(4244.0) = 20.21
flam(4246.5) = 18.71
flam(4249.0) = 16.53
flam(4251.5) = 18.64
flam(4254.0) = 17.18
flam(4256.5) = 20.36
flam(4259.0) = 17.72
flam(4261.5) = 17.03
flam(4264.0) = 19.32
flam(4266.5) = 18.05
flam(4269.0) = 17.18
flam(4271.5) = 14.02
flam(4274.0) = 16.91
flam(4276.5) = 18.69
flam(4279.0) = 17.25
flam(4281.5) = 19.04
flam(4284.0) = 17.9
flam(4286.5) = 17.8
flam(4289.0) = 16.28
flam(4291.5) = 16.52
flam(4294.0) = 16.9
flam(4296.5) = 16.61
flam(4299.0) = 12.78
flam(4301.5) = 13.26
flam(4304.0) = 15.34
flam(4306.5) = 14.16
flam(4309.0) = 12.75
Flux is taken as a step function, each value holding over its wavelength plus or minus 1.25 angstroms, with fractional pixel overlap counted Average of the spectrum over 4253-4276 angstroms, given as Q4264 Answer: 17.6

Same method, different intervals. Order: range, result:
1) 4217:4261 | 17.9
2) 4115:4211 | 18.6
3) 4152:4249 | 18.4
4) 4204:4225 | 18.8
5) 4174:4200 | 18.6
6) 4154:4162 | 18.9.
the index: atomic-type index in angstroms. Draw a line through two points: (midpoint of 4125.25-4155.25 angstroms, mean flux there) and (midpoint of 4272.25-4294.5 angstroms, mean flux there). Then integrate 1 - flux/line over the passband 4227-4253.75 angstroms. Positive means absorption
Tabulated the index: -0.7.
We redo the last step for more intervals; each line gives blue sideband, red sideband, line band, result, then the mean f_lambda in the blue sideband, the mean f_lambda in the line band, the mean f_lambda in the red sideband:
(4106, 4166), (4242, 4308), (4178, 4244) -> -2.10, 18.5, 18.3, 17.1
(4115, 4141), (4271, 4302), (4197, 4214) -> -0.82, 18.7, 18.5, 16.6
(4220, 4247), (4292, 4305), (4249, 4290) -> -3.63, 17.7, 17.7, 15.1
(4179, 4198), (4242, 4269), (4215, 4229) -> 1.07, 18.8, 17.1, 18.3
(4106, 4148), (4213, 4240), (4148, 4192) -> -0.72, 18.5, 18.5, 17.8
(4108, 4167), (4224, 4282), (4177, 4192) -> -0.45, 18.5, 18.8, 17.7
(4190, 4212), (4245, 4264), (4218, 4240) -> 1.14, 18.7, 17.5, 18.1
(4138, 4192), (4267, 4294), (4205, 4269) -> -1.78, 18.6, 18.2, 17.2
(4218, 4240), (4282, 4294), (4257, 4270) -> -0.52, 17.5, 18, 17.2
